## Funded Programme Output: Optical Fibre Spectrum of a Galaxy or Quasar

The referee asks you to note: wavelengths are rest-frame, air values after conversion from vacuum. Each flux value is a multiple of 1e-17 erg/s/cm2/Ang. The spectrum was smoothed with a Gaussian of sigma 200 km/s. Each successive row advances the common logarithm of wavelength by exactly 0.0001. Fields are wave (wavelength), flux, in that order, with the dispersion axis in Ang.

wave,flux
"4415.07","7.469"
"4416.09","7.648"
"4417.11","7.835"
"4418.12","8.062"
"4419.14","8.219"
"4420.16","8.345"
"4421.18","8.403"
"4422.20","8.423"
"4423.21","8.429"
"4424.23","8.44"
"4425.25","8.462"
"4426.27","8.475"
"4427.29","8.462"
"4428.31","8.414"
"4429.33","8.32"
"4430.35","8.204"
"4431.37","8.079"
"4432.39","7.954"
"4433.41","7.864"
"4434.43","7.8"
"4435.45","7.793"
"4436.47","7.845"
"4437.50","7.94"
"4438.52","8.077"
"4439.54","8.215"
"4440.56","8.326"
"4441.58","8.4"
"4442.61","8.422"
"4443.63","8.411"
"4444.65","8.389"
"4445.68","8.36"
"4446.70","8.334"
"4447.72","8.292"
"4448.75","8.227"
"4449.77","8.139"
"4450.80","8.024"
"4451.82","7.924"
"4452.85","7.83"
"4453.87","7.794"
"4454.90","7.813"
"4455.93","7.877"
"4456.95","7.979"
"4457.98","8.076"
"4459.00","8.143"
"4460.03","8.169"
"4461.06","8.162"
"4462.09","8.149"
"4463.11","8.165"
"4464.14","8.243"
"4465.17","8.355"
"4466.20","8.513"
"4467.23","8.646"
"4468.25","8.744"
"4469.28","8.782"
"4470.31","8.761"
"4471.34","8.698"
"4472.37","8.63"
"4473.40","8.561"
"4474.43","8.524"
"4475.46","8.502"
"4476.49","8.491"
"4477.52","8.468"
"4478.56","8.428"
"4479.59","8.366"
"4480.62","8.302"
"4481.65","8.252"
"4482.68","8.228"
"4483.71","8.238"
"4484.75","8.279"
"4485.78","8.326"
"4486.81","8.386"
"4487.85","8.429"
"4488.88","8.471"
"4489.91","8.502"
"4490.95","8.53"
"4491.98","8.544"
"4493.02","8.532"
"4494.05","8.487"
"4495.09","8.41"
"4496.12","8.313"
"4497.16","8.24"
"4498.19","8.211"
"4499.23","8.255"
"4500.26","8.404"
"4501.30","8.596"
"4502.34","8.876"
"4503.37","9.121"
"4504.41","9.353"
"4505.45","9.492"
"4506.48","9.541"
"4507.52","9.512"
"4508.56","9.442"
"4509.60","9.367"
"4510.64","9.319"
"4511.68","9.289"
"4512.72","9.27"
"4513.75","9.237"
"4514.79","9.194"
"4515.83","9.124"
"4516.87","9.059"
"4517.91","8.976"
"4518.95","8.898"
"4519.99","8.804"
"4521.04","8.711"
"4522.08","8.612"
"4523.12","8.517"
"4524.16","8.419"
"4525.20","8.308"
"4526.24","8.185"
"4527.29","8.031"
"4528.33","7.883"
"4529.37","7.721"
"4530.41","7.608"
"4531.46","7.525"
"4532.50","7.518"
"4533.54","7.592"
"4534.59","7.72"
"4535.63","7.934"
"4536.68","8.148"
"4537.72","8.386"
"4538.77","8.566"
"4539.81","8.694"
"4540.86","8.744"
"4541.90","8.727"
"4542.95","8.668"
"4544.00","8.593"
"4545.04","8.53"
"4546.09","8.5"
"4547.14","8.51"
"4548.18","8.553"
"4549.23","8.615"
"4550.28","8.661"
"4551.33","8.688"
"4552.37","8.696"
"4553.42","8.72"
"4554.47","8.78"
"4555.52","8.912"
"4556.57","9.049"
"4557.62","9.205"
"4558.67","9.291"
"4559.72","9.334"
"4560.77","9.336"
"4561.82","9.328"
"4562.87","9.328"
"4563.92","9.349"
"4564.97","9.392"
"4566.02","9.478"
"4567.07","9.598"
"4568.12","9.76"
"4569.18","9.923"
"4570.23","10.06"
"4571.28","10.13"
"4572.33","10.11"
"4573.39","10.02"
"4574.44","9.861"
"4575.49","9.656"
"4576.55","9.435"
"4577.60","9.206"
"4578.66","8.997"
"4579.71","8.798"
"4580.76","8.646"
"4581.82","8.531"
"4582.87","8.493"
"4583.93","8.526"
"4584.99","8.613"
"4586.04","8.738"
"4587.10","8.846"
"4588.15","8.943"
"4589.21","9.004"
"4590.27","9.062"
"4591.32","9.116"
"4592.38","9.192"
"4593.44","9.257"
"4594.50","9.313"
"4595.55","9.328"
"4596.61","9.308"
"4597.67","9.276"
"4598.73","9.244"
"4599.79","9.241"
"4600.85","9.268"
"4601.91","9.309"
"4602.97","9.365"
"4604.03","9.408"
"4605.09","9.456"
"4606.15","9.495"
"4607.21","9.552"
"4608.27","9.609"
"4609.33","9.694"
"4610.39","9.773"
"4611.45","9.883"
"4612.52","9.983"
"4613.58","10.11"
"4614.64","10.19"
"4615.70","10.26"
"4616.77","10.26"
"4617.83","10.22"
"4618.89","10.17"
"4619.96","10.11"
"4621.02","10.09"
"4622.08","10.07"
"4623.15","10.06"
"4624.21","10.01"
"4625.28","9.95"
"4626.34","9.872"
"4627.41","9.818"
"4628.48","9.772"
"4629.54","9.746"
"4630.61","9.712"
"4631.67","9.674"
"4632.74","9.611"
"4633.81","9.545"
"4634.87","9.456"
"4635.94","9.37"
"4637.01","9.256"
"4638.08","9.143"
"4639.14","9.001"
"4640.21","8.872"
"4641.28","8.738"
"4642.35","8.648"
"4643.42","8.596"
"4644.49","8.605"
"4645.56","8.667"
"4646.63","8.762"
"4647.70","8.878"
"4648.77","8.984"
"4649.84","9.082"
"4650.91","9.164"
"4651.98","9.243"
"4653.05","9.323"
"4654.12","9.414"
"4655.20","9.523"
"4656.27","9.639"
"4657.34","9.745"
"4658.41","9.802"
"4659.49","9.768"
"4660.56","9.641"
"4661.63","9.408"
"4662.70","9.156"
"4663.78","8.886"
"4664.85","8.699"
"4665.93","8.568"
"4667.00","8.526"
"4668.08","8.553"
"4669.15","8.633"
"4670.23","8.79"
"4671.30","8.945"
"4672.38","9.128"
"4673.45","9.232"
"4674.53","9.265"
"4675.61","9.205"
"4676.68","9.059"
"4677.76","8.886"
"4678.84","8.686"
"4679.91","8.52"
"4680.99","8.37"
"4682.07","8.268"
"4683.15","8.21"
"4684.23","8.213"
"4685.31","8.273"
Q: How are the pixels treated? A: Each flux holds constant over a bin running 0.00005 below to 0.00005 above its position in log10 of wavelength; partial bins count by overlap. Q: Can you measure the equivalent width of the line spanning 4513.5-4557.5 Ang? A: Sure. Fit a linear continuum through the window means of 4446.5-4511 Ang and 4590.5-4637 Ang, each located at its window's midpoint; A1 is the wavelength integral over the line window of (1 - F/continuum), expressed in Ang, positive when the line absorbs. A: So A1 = 2.4 Ang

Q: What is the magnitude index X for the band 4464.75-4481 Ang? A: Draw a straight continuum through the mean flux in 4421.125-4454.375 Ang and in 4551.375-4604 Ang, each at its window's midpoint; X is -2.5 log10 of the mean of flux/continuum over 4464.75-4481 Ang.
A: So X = -0.01 mag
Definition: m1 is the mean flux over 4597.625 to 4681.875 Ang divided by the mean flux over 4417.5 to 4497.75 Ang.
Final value 1.13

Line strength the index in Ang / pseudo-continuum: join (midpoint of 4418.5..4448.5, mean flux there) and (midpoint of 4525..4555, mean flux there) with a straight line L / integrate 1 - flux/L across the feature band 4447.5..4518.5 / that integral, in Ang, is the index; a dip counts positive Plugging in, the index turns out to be -2.37 Ang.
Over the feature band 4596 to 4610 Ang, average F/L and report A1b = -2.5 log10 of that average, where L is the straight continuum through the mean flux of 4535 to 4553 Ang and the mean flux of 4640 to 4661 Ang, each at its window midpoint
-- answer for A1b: -0.06 mag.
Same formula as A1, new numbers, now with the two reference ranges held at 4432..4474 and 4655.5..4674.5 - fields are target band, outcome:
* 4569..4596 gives -1.3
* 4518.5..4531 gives 0.3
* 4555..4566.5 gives -0.8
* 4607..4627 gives -2.4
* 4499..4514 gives -1.3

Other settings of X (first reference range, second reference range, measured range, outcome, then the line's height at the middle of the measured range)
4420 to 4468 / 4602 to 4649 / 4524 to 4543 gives 0.10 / 8.87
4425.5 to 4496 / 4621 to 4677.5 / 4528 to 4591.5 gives -0.01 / 8.8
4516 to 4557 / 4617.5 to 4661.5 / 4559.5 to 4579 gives -0.10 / 8.76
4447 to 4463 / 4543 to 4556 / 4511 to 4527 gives -0.05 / 8.45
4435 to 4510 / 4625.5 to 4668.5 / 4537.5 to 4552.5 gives 0.02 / 8.76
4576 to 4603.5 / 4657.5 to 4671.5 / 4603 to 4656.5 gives -0.06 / 9.05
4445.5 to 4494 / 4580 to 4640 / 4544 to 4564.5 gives 0.01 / 9.02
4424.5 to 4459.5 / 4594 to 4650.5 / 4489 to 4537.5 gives 0.01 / 8.68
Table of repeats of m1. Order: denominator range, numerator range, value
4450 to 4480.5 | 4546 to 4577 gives 1.12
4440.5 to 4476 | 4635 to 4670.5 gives 1.09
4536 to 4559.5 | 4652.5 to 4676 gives 1.06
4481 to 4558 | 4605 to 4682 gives 1.09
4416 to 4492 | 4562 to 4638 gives 1.15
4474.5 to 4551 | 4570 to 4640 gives 1.11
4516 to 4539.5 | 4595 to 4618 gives 1.17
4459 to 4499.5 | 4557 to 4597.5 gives 1.10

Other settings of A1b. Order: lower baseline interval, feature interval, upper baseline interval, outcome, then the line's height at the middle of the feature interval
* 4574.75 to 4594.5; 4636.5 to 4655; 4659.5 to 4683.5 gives -0.01 mag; 8.9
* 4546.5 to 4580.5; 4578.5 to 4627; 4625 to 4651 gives -0.02 mag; 9.25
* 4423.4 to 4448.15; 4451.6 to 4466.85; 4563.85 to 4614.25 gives 0.04 mag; 8.4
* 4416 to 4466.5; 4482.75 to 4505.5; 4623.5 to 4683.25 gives -0.01 mag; 8.41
